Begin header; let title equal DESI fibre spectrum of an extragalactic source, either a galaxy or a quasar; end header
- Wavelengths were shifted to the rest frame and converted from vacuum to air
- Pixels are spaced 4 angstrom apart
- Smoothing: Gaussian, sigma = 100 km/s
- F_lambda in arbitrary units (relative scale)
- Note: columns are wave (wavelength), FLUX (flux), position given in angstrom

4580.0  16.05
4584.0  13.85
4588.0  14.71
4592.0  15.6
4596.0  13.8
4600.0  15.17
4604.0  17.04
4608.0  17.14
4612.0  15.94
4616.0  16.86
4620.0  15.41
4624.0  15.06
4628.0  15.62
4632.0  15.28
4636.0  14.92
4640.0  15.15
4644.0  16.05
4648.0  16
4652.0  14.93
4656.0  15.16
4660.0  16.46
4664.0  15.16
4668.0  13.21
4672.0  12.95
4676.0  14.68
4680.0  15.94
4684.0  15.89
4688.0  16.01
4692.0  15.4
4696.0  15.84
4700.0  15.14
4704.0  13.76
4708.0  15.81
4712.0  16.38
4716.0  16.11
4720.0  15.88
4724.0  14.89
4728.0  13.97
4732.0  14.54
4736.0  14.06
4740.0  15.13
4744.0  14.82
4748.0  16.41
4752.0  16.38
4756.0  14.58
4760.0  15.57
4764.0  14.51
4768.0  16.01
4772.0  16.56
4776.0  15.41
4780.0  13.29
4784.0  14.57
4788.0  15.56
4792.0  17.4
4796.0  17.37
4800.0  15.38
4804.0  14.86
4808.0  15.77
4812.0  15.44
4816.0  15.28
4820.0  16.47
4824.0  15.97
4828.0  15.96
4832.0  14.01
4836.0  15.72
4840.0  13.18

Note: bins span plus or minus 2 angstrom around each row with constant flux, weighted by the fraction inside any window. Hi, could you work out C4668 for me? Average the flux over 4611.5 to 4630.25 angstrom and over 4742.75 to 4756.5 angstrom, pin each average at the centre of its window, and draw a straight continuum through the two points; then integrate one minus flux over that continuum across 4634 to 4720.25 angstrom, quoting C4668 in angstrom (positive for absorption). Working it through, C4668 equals 2.4 angstrom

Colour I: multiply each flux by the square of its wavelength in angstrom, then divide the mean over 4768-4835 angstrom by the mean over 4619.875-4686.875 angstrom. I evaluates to 1.1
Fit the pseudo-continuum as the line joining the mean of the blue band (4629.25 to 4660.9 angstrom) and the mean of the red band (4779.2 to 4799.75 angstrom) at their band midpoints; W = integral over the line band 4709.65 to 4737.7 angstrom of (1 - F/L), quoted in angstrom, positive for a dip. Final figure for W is 0.9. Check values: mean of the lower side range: 15.5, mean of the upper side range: 15.8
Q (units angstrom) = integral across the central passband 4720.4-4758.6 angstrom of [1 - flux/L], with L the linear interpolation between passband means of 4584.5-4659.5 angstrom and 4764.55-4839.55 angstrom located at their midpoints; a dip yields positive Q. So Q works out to 1.3 angstrom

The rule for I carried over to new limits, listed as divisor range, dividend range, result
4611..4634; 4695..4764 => 1.02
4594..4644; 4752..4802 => 1.06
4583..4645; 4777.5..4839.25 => 1.09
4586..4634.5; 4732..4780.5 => 1.04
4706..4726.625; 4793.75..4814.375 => 1.04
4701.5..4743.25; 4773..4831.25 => 1.07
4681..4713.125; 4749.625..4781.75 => 1.02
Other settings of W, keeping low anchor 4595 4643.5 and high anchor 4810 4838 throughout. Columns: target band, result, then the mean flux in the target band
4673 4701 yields 0.3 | 15.5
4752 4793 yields 0.6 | 15.3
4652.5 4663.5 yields 0.0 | 15.6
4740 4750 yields 0.0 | 15.5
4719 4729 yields 0.4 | 14.9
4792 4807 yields -0.5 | 16.1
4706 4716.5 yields -0.3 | 16.1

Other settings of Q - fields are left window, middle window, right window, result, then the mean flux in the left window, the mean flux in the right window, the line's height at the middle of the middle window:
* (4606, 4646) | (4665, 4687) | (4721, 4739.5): 0.75 angstrom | 15.7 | 14.5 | 15.2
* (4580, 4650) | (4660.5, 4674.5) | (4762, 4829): 1.31 angstrom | 15.5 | 15.6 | 15.6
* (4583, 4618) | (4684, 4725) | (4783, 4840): 0.18 angstrom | 15.6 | 15.6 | 15.6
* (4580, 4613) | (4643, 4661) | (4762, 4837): -0.23 angstrom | 15.4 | 15.6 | 15.5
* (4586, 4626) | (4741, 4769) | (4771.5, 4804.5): 0.30 angstrom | 15.7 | 15.6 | 15.6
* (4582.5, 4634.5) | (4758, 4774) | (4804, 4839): -0.19 angstrom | 15.5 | 15.5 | 15.5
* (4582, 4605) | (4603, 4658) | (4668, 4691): -2.90 angstrom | 14.9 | 14.9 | 14.9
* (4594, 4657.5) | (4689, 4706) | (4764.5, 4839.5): 0.53 angstrom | 15.6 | 15.5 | 15.6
